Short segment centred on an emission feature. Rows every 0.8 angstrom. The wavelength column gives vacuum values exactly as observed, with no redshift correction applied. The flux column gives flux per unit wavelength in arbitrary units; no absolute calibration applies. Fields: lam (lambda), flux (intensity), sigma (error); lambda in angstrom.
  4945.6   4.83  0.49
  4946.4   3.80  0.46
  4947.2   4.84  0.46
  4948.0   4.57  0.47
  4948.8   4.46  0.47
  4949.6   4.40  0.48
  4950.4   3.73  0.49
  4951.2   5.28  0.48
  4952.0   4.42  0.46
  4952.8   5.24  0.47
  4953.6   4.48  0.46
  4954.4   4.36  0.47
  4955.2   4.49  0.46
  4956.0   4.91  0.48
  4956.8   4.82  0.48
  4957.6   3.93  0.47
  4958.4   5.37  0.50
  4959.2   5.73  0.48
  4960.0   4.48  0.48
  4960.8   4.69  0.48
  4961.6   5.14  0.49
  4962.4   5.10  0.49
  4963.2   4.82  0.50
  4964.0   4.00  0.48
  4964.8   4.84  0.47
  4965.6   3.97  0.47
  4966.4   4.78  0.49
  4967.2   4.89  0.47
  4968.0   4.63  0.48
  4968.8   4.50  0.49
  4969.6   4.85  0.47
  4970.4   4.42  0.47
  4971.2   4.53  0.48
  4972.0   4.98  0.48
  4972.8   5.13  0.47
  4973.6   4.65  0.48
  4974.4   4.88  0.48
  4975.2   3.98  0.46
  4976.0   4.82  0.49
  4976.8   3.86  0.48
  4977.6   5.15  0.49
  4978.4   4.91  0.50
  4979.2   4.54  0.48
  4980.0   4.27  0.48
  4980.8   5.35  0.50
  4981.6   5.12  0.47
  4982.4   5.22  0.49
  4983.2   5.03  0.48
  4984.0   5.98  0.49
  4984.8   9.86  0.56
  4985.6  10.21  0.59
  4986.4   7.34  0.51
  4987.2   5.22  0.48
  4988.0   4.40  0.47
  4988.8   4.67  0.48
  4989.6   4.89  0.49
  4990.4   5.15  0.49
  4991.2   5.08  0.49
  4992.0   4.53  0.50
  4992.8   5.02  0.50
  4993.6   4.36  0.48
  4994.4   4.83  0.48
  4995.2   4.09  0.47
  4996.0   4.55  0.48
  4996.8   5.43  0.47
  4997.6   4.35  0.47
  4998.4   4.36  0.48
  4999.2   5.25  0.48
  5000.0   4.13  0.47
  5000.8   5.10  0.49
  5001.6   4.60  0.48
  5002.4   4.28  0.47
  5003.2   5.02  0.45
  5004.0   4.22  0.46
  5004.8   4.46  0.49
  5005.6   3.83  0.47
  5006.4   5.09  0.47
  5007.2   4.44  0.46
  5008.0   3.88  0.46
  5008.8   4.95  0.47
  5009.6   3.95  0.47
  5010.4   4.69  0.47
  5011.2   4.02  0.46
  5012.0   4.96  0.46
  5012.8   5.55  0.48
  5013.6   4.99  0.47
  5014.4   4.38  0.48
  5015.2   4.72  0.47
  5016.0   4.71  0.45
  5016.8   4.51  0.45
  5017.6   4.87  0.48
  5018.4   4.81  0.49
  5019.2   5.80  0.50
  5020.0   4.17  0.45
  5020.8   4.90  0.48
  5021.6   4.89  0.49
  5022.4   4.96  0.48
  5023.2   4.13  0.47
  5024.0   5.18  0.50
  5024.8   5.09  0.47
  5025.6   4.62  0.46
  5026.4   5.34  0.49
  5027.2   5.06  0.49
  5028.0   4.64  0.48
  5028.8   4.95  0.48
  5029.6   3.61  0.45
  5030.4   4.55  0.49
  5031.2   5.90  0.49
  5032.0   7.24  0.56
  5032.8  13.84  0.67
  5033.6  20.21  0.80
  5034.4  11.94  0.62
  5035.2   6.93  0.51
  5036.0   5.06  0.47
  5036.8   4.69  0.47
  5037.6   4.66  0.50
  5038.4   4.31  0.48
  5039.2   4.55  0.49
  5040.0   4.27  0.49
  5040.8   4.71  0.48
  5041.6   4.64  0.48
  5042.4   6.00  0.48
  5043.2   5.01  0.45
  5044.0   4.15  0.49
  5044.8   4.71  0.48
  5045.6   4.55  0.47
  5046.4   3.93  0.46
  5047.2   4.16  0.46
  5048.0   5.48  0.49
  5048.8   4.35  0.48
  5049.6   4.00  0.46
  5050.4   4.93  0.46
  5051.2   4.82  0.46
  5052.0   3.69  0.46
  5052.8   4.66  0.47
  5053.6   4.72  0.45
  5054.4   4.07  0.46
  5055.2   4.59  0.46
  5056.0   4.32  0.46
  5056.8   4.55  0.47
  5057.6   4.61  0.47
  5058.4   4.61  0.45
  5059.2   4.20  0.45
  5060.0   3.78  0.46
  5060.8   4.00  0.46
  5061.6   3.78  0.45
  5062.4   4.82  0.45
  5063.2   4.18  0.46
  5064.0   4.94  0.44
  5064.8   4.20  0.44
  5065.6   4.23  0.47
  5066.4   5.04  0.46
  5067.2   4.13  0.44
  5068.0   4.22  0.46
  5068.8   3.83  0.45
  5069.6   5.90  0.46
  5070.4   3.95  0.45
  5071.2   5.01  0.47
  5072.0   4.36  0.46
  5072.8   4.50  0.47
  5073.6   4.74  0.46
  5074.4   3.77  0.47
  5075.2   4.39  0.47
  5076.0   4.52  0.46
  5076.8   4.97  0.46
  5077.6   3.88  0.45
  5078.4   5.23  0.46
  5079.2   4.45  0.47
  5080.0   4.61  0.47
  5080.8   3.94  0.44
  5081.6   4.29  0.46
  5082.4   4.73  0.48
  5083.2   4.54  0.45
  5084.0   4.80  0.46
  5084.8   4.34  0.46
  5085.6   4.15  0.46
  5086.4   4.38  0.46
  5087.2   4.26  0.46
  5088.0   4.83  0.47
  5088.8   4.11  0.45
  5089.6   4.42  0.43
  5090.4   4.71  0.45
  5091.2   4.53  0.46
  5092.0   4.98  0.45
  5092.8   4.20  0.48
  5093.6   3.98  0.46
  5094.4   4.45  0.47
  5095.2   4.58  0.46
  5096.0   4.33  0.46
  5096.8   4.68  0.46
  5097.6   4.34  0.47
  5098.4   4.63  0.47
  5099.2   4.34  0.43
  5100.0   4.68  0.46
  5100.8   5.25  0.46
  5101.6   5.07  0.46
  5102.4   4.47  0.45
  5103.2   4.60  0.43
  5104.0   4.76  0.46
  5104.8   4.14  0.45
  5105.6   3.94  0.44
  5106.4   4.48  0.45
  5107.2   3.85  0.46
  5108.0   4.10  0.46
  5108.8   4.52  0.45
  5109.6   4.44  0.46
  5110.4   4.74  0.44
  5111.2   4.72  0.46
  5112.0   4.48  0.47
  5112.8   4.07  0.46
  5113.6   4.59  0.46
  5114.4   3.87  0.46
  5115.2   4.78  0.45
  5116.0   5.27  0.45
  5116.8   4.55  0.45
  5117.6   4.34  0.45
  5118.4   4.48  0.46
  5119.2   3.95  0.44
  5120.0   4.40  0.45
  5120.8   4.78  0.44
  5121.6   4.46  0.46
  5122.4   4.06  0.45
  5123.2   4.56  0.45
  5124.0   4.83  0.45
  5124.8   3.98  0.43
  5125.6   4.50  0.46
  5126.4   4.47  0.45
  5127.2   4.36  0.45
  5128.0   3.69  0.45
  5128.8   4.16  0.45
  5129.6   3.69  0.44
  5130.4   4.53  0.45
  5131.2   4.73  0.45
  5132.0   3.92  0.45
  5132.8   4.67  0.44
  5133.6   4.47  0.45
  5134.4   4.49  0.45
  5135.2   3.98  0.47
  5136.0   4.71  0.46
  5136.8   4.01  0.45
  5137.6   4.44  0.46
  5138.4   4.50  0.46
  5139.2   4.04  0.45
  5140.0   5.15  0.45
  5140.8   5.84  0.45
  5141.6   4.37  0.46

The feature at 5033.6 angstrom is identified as [O III] 5007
